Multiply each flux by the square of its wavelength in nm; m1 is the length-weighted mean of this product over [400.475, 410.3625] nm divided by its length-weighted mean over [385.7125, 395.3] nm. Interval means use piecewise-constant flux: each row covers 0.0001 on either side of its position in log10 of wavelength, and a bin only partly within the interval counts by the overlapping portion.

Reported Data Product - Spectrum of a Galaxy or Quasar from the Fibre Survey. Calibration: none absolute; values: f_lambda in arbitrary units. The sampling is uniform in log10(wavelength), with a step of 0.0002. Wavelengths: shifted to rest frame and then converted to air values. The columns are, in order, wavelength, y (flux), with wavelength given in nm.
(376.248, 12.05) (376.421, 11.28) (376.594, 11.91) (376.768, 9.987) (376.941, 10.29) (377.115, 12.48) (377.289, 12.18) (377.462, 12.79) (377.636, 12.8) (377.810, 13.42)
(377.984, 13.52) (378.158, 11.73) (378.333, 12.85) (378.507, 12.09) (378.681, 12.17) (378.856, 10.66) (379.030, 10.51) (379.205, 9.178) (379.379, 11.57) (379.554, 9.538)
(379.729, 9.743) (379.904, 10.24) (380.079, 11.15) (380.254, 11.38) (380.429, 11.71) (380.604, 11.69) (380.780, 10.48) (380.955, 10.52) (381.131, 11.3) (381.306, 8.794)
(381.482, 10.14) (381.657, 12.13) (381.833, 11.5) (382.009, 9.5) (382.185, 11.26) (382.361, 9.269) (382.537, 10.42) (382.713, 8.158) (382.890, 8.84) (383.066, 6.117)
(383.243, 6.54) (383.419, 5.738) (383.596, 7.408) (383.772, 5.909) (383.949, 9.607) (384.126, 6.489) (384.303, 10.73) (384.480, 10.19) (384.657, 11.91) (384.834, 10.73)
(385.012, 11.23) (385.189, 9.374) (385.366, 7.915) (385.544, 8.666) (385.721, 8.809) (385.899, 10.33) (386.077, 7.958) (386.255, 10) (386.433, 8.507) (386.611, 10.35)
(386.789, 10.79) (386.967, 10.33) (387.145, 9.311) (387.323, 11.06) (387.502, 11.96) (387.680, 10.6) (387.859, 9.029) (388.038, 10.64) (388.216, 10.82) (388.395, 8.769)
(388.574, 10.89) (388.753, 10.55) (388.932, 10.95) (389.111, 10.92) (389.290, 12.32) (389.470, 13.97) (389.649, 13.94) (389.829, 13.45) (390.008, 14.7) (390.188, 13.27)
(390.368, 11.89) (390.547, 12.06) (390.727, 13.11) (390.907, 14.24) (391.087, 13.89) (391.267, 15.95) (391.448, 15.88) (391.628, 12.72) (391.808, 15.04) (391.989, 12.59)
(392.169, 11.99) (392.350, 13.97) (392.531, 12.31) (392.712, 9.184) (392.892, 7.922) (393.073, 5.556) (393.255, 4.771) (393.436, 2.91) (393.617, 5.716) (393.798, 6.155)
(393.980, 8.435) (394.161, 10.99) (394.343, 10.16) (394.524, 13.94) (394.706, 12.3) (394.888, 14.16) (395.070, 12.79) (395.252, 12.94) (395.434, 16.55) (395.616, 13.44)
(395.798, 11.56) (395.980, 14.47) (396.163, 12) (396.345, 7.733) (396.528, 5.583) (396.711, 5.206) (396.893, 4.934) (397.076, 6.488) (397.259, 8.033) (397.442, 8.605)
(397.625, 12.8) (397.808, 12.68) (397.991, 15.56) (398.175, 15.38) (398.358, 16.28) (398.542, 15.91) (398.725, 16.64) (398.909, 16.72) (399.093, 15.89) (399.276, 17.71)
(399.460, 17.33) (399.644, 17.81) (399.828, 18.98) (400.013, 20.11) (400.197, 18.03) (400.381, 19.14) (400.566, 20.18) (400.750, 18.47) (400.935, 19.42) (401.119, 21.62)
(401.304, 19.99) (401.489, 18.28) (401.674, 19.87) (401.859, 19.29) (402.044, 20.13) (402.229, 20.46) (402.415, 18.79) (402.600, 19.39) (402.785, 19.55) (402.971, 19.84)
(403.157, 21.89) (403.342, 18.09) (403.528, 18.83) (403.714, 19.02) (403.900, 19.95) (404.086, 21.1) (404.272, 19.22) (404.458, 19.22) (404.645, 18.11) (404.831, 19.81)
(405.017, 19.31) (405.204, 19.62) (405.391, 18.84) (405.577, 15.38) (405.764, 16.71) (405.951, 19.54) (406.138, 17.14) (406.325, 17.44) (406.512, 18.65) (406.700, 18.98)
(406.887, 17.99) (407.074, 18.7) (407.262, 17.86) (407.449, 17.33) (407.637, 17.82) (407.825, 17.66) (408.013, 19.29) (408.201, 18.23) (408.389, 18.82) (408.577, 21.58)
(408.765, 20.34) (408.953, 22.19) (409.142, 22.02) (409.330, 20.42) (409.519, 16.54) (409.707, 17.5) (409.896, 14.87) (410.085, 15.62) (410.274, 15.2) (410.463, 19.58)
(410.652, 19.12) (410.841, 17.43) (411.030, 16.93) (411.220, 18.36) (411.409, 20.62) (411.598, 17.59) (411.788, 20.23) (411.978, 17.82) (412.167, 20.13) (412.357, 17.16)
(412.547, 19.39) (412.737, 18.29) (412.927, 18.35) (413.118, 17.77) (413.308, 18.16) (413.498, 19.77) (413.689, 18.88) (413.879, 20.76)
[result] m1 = 1.8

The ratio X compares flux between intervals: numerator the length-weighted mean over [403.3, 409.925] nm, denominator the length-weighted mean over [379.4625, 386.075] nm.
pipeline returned 1.96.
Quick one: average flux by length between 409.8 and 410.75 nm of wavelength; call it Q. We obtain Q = 16.9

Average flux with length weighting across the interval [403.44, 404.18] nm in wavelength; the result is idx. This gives 19.7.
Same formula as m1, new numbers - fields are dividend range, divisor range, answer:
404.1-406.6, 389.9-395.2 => 1.74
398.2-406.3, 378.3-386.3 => 2.12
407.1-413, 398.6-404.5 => 1.01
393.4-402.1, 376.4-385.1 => 1.47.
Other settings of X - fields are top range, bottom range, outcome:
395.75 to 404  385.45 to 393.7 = 1.47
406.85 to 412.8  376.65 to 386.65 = 1.82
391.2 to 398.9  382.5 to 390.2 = 1.12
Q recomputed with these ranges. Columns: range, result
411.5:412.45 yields 18.6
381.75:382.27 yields 10.7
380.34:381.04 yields 11.1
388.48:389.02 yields 10.8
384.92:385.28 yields 10.3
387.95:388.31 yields 10.7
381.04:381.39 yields 10.1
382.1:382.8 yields 9.78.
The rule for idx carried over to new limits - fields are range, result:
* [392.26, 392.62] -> 13.1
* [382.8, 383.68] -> 6.92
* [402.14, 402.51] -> 19.6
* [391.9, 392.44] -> 12.9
